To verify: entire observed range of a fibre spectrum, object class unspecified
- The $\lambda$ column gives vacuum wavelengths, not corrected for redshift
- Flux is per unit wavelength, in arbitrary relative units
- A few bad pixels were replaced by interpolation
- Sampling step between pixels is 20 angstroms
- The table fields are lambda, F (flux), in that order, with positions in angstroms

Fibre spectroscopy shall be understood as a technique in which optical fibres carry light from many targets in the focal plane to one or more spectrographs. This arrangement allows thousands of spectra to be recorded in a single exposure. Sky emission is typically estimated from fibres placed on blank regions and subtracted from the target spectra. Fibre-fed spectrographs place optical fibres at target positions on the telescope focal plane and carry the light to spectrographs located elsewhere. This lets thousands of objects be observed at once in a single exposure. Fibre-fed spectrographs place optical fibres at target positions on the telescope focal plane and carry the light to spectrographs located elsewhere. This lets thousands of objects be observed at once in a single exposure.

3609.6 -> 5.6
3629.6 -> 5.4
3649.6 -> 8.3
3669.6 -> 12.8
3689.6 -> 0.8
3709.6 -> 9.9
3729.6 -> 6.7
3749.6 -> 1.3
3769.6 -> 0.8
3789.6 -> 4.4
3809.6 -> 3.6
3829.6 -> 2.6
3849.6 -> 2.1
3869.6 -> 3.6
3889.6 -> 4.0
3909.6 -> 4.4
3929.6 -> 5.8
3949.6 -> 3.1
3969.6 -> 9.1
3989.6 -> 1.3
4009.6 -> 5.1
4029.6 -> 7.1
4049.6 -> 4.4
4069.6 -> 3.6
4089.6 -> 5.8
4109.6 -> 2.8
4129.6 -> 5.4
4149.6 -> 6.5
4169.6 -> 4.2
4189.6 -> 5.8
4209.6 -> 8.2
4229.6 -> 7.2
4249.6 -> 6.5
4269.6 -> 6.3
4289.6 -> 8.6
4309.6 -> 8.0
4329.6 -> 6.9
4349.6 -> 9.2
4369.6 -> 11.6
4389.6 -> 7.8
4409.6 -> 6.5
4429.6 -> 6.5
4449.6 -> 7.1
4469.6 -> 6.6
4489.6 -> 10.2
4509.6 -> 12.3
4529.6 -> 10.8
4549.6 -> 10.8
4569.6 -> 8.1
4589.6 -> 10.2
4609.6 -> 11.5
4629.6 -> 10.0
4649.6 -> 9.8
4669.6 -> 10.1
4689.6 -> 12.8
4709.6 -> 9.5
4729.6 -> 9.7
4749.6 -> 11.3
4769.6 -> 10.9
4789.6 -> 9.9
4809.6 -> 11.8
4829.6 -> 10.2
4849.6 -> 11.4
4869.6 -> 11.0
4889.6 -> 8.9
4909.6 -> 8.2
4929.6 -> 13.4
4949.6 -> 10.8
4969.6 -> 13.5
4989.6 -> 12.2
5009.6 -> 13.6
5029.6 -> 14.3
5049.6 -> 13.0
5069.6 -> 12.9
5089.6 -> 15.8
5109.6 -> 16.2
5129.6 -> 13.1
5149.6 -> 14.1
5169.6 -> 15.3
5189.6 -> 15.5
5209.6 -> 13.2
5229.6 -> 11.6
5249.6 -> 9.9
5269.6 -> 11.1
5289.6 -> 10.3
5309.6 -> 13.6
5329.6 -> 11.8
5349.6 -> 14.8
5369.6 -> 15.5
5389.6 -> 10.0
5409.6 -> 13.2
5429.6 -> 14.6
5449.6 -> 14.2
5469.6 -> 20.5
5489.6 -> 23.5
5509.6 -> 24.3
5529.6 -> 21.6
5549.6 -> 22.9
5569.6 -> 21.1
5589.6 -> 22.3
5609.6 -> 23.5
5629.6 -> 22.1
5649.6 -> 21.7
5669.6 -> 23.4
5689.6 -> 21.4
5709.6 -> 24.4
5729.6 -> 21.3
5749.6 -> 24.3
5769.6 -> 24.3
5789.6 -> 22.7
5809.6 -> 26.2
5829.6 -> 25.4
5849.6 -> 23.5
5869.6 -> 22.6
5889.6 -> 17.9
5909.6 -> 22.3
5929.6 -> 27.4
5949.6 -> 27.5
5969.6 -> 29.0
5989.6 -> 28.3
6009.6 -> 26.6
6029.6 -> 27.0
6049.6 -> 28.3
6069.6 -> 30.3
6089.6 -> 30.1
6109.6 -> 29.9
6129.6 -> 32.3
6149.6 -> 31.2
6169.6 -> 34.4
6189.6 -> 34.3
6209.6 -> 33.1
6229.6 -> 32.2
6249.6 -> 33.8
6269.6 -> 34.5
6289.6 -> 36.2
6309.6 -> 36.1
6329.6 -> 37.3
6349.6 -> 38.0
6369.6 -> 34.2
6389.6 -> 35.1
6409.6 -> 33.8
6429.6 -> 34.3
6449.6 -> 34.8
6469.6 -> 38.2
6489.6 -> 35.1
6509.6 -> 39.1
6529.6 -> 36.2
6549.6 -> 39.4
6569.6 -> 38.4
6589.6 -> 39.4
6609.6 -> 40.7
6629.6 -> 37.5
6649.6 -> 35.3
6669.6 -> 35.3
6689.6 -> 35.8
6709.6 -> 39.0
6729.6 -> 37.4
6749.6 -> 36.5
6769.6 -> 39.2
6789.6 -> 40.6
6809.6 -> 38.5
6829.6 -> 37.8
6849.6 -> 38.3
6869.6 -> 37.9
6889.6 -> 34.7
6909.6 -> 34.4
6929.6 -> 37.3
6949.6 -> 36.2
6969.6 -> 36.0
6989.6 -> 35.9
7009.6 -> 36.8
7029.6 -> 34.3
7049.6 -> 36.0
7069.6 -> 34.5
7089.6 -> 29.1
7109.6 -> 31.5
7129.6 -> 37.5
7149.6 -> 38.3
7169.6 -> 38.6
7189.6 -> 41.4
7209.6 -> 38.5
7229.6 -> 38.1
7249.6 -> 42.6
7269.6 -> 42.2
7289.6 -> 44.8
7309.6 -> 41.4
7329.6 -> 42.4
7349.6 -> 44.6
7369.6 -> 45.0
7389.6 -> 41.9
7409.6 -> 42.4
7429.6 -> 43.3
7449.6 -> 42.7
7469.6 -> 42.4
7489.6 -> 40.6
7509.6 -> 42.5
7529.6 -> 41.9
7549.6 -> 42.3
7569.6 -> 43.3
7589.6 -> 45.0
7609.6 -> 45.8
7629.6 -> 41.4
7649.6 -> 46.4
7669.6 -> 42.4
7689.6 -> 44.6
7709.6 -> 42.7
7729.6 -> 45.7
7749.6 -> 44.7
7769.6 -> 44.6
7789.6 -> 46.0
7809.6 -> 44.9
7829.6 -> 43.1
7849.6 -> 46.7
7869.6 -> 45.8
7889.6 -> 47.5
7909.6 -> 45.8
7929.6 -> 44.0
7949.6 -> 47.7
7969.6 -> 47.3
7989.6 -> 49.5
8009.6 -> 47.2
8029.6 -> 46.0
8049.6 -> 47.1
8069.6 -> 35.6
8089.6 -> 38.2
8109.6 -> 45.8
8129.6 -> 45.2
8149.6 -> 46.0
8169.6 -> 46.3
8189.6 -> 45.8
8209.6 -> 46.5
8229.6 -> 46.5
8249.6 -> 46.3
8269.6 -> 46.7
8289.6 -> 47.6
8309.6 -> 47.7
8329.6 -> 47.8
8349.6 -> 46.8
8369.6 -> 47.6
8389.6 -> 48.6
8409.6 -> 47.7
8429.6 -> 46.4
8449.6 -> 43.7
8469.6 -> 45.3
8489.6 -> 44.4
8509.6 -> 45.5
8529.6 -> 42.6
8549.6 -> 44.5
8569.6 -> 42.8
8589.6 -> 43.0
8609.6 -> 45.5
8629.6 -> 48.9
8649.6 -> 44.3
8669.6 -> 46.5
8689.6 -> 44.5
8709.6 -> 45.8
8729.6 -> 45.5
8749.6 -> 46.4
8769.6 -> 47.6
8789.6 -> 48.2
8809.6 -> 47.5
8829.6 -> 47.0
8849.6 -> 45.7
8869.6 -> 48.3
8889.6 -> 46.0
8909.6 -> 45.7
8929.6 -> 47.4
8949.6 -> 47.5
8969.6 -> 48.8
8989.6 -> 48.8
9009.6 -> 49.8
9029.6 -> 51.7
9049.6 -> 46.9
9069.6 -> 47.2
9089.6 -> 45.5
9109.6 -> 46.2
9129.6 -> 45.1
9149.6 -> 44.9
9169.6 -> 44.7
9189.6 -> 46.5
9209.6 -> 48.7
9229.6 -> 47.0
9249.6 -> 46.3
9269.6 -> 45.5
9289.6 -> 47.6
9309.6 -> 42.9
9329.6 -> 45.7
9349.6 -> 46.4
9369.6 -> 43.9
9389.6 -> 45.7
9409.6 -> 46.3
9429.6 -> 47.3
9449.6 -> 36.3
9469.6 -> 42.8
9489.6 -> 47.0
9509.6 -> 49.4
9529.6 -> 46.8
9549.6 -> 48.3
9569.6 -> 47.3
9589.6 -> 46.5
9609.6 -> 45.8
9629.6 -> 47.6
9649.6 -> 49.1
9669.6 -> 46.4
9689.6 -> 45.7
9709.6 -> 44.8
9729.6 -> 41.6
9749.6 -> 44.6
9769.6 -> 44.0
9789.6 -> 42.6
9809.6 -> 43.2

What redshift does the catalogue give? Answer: 0.371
